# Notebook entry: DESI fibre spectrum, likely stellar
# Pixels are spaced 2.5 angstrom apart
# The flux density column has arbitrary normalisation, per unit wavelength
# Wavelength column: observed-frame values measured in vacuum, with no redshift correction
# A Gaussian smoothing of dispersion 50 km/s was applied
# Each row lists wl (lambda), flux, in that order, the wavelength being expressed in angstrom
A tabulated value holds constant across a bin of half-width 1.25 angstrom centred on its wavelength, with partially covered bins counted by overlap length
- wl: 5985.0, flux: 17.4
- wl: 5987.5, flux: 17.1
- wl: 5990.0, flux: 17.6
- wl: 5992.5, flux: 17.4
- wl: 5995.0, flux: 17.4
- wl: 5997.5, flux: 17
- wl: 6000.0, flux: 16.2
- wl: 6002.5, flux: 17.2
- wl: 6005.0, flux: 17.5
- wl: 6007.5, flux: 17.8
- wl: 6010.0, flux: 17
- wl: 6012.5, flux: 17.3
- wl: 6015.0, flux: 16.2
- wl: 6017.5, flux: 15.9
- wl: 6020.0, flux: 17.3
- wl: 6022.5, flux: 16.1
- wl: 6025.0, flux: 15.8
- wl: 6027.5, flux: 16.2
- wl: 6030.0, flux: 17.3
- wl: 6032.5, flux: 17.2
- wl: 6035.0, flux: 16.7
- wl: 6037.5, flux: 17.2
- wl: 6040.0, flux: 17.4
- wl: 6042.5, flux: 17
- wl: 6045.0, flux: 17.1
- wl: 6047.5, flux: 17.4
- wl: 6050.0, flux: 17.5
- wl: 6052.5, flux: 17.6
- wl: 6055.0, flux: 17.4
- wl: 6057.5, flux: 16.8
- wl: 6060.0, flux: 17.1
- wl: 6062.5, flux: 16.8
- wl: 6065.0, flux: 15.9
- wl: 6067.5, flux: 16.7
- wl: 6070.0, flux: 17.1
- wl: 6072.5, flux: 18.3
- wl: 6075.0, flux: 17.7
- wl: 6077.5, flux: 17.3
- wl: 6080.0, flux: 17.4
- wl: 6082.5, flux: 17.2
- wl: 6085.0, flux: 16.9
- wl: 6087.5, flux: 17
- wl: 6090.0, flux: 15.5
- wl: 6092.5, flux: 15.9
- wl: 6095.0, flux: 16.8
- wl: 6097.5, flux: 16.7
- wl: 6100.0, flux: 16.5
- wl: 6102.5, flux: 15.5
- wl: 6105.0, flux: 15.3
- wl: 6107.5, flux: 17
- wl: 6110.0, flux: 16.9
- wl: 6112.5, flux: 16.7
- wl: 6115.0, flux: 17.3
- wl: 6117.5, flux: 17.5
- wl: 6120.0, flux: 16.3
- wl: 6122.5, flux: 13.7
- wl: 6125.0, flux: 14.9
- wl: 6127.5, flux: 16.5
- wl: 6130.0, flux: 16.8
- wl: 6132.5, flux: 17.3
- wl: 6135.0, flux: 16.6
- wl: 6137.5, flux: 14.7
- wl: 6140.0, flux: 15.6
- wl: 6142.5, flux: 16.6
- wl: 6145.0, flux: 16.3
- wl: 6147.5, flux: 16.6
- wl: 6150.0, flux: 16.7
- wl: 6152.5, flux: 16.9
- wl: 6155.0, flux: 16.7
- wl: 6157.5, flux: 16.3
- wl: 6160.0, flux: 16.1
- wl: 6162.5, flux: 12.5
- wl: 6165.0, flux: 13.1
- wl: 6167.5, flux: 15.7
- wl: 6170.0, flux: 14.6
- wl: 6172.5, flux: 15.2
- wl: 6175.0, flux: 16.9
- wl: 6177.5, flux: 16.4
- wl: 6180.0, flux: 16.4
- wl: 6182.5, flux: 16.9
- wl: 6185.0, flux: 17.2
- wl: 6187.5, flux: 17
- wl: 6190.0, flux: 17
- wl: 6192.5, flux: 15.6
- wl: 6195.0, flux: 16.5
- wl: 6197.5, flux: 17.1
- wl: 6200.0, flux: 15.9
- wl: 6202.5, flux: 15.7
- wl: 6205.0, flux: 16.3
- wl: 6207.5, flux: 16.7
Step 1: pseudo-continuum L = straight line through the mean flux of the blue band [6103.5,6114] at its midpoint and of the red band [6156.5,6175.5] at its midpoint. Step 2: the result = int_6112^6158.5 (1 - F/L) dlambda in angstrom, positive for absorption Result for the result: -1.61 angstrom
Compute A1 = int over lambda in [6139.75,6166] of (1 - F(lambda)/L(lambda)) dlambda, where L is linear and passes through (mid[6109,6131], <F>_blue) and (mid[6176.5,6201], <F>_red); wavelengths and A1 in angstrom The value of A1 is 1.0 angstrom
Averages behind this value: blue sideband 16.3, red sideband 16.6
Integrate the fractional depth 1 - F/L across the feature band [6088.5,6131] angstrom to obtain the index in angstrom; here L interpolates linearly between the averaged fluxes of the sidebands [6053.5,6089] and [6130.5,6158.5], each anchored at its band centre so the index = 1.3 angstrom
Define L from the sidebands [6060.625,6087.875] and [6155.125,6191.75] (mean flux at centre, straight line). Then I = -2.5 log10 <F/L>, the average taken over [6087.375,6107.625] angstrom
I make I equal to 0.04 mag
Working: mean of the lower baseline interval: 17.1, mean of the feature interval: 16.2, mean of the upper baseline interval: 15.8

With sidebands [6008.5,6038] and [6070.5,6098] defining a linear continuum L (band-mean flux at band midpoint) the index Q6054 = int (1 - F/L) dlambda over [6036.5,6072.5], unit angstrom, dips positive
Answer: -0.6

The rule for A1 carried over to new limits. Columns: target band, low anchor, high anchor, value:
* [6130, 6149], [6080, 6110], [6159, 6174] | -1.27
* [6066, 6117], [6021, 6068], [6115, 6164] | -0.95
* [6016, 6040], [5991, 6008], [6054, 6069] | 0.47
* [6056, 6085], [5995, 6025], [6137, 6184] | -1.20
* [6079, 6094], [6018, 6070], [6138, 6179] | -0.14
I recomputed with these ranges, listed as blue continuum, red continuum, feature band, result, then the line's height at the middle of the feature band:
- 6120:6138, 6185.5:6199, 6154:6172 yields 0.091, 16.3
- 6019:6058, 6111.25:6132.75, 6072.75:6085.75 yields -0.047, 16.7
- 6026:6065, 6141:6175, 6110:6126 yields 0.002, 16.2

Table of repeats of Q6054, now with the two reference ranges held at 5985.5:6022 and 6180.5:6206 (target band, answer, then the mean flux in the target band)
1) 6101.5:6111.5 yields 0.3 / 16.2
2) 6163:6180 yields 1.3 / 15.3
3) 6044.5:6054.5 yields -0.3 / 17.4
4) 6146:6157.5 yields 0.0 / 16.7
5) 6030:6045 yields -0.1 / 17.1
